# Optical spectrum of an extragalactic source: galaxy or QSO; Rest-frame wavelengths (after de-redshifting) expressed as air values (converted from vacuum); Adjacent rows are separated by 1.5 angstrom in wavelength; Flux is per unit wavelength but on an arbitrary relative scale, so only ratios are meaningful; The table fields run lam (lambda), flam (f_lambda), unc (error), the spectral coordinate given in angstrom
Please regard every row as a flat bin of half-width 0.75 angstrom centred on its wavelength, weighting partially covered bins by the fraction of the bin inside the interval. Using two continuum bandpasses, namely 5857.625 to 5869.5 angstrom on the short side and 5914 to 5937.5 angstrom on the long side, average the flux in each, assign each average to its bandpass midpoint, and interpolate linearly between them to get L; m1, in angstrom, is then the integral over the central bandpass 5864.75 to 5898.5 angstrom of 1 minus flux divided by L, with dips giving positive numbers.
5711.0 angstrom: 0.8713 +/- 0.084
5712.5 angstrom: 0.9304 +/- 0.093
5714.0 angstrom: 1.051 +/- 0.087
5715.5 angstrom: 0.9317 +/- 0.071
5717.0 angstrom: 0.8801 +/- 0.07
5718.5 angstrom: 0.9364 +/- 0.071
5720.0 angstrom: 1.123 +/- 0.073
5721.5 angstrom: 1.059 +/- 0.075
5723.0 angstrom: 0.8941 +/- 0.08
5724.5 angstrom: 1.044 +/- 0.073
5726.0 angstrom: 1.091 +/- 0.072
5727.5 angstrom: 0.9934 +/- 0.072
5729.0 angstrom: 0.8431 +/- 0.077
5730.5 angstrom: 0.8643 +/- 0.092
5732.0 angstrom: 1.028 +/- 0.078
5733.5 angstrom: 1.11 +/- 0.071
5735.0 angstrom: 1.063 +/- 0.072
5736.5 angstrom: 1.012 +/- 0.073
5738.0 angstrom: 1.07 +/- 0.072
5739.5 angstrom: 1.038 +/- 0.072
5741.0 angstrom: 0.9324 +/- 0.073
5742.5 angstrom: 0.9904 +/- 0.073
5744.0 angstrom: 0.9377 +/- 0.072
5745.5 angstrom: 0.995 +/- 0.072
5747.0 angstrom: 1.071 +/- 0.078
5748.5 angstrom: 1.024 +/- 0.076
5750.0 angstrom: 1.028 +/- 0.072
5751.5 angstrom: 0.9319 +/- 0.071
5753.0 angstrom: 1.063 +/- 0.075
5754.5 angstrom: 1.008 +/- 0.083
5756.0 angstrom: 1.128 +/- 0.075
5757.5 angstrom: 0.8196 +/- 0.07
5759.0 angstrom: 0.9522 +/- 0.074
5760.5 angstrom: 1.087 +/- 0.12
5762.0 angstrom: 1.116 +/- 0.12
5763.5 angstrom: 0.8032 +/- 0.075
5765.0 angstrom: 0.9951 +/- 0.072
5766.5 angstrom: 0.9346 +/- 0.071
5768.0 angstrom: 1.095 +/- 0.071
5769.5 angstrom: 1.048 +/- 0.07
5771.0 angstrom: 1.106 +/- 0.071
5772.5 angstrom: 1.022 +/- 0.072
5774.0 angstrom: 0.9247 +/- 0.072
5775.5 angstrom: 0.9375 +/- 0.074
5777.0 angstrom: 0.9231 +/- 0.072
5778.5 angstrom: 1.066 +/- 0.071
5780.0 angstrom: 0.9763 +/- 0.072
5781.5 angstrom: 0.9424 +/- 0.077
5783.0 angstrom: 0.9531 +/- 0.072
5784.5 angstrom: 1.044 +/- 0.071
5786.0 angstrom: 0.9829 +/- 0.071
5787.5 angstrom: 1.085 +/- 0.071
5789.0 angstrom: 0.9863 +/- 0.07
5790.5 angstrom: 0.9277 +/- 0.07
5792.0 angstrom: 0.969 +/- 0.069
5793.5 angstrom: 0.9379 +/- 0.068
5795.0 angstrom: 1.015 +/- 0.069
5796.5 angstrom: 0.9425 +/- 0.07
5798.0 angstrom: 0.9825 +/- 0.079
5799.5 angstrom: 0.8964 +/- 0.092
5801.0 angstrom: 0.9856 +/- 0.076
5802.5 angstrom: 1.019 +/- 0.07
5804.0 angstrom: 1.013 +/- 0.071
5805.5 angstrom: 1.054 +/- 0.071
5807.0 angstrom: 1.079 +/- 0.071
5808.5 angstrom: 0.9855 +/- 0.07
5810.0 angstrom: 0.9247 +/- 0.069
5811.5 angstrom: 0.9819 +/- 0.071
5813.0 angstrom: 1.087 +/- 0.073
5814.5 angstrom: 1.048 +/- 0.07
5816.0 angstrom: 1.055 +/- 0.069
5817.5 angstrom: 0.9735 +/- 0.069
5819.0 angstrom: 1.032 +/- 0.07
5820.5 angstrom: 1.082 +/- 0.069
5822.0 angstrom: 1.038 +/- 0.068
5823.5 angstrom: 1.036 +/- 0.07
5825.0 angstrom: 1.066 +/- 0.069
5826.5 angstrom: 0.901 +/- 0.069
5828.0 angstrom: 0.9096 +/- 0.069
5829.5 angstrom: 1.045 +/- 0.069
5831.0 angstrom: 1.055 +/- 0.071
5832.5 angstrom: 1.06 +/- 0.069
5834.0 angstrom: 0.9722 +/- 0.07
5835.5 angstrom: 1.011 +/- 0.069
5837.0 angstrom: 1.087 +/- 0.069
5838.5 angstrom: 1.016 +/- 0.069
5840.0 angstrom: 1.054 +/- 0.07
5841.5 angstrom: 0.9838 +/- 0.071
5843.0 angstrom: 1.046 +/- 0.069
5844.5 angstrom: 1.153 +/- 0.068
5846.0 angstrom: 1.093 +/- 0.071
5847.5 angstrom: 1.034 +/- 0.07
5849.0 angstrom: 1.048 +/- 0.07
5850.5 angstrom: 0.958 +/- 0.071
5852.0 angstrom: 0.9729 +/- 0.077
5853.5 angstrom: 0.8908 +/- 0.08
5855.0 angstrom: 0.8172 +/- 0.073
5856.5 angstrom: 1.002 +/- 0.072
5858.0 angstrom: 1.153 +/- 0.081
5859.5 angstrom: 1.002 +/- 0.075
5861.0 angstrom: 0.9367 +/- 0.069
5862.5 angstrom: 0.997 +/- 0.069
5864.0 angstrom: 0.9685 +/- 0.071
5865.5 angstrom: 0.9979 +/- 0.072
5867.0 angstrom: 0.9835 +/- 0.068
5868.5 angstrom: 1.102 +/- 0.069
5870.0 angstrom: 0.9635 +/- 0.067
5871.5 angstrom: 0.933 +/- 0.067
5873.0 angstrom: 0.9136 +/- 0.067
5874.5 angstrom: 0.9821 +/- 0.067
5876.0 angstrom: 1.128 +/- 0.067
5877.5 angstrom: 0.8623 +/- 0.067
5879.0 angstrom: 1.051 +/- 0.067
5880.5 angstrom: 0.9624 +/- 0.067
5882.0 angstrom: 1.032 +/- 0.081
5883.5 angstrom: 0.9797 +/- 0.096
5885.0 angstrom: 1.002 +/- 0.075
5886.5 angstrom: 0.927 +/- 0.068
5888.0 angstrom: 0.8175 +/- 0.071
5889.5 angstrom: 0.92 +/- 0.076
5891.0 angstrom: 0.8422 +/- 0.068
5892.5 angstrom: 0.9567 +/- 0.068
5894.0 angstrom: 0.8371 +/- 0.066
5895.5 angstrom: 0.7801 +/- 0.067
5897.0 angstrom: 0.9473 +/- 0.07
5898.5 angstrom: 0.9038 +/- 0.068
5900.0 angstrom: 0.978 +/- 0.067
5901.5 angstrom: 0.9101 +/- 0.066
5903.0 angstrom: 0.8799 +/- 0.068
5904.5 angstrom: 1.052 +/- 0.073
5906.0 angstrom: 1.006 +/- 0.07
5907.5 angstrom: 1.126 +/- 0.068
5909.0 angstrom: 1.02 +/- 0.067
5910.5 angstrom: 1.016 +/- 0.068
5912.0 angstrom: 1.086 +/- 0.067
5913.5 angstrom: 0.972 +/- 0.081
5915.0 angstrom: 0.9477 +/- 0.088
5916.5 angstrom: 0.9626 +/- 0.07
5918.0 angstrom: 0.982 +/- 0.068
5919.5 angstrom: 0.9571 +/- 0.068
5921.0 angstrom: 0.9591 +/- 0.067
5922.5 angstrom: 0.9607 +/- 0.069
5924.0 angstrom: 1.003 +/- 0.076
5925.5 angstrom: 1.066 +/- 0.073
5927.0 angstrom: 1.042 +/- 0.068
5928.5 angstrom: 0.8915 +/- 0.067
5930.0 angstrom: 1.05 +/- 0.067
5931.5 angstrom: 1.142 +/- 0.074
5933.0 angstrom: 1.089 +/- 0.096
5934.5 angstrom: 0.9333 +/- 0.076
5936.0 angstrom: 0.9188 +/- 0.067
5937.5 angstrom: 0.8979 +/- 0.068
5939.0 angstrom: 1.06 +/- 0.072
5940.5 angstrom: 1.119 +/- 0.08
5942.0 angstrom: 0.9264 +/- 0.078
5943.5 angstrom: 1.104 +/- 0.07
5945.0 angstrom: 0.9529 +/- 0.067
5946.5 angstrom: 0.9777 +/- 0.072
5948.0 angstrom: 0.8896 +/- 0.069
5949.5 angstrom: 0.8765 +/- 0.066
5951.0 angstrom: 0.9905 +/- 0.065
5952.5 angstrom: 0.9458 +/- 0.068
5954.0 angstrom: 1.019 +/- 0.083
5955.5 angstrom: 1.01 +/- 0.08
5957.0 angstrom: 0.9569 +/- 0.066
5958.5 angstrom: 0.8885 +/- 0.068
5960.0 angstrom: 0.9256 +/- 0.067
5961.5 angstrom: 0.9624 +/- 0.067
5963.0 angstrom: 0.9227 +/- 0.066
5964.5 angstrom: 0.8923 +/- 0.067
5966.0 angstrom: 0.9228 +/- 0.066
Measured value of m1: 1.9 angstrom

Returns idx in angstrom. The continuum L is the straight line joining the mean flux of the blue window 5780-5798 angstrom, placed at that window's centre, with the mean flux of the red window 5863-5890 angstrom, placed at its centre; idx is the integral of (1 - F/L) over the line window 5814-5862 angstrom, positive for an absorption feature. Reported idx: -1.9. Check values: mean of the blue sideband 0.98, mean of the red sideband 0.974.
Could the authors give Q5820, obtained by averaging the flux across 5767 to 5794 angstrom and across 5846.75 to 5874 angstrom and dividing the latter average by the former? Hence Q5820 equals 1.0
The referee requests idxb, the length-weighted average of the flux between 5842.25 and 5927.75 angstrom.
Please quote 0.979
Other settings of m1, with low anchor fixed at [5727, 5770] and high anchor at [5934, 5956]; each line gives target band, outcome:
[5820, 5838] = -0.6 angstrom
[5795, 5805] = 0.1 angstrom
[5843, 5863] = -0.4 angstrom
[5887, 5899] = 1.3 angstrom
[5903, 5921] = -0.5 angstrom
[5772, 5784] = 0.3 angstrom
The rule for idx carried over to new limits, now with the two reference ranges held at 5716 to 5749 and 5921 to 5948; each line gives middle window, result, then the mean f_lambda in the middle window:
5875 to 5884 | 0.0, 1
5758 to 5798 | 0.4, 0.99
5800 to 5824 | -0.5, 1.02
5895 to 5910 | 0.6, 0.964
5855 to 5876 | 0.2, 0.993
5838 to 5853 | -0.5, 1.03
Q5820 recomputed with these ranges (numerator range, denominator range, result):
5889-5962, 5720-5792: 0.97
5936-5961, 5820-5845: 0.94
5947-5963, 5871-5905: 1.01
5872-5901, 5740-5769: 0.94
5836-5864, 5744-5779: 1.01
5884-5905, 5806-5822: 0.89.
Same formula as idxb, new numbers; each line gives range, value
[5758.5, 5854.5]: 1.01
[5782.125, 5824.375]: 1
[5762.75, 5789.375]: 0.99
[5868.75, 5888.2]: 0.973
